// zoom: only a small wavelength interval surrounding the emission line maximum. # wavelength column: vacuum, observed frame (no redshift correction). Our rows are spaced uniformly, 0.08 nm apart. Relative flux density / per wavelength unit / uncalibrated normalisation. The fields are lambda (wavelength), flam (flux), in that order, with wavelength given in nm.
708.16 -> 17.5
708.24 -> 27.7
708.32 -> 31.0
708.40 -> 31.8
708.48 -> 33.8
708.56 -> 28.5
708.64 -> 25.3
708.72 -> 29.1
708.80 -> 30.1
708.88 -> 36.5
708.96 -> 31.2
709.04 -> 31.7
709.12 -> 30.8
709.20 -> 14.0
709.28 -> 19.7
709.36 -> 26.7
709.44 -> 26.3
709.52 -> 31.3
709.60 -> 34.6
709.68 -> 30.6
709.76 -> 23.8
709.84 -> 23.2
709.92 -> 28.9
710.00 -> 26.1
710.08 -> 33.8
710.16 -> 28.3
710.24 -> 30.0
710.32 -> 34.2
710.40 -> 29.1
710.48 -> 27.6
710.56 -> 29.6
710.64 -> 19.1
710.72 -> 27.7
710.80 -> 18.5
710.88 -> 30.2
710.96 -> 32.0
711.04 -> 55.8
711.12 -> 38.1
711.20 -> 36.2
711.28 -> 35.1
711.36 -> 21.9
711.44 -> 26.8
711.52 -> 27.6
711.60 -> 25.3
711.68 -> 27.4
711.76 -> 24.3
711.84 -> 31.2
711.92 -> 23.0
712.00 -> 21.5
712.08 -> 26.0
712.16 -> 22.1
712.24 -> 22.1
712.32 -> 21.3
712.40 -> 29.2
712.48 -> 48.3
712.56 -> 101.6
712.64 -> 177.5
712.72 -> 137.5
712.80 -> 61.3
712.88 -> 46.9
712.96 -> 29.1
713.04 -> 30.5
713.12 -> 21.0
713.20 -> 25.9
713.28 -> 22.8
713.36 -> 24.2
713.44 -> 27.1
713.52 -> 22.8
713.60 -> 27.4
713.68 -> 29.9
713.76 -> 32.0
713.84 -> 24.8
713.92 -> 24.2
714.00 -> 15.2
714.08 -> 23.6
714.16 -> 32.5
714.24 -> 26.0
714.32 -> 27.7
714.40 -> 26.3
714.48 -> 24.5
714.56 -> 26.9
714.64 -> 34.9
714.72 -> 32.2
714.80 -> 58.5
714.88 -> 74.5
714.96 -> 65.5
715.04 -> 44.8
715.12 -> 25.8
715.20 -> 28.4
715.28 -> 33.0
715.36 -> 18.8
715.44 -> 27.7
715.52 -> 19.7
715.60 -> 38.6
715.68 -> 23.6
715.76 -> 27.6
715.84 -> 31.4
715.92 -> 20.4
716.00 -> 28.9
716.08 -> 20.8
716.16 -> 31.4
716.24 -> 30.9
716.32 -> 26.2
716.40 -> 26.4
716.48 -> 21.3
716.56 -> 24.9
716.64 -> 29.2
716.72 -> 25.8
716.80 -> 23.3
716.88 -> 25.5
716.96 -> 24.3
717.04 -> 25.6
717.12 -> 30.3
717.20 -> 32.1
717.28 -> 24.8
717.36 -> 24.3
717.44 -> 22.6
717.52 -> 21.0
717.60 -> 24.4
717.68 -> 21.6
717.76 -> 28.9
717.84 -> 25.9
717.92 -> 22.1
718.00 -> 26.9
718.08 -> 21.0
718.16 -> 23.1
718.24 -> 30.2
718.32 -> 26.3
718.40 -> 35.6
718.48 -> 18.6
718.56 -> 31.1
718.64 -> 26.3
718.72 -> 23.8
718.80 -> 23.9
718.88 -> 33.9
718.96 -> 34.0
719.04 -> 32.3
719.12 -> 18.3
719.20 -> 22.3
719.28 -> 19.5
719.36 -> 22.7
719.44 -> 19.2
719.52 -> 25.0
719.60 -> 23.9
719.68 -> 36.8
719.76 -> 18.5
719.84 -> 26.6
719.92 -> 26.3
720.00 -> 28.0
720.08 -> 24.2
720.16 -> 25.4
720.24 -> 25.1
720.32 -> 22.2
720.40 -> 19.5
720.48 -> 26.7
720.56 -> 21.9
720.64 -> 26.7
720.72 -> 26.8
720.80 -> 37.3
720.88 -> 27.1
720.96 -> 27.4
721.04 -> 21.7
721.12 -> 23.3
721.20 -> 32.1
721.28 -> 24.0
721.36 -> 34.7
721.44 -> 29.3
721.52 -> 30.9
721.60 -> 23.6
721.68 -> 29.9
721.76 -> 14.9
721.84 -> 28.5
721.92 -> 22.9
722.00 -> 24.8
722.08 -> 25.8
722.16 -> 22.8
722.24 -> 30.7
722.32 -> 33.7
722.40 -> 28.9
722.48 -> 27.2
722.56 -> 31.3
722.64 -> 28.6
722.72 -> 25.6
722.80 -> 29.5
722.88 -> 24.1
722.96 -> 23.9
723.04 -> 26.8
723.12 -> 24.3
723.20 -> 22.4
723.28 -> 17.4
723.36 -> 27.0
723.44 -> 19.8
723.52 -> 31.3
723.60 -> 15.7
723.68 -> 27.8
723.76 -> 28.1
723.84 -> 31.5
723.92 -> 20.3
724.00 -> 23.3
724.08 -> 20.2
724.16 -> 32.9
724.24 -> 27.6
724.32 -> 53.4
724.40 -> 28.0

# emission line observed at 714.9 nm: [N II]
